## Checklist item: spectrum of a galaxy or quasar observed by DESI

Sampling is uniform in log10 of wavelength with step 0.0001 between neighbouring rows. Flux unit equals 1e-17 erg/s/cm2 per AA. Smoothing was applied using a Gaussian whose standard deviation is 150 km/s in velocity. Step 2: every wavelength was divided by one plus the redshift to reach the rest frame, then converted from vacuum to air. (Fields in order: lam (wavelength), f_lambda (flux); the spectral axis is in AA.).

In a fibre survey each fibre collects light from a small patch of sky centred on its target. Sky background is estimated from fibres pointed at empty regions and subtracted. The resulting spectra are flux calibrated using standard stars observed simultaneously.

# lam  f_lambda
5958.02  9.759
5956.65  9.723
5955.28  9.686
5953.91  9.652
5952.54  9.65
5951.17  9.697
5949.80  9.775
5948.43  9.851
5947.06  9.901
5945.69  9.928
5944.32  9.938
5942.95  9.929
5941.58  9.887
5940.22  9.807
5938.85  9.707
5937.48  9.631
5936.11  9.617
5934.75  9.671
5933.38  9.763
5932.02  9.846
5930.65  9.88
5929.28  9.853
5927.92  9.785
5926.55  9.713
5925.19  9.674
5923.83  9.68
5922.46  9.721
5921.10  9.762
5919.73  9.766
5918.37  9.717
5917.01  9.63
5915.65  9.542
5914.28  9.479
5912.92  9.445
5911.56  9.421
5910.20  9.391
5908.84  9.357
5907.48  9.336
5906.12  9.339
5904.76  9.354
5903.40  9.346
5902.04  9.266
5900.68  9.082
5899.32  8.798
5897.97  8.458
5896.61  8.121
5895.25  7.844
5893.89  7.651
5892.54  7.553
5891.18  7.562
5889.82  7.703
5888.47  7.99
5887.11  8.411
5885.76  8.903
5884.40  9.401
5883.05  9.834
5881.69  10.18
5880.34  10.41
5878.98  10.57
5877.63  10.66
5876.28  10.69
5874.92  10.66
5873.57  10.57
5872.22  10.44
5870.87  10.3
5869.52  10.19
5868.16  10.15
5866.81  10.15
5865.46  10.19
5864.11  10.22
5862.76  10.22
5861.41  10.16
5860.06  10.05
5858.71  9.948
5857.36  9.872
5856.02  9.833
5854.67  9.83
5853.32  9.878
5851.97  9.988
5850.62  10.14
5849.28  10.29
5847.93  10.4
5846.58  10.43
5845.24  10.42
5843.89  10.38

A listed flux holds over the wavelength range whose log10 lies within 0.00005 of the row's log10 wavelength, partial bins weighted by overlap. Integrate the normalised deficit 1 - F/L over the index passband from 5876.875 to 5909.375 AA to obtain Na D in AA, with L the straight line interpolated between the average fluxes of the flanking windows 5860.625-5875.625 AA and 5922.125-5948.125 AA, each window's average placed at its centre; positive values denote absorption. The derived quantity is 3.7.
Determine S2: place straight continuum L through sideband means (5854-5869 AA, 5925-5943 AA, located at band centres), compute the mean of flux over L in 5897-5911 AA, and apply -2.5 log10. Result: 0.08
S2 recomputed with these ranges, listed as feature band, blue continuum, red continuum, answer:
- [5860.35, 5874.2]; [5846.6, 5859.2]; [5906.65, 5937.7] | -0.03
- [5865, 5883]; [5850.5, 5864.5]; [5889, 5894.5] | -0.17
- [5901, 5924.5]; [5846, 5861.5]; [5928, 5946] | 0.04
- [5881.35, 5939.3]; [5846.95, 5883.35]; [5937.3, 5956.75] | 0.09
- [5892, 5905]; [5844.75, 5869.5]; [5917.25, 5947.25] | 0.16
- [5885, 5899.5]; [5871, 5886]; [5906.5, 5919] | 0.23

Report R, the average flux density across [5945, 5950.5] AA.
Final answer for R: 9.86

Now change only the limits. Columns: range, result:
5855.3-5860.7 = 9.93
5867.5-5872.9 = 10.3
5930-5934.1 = 9.82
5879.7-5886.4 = 9.74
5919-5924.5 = 9.72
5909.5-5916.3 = 9.45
